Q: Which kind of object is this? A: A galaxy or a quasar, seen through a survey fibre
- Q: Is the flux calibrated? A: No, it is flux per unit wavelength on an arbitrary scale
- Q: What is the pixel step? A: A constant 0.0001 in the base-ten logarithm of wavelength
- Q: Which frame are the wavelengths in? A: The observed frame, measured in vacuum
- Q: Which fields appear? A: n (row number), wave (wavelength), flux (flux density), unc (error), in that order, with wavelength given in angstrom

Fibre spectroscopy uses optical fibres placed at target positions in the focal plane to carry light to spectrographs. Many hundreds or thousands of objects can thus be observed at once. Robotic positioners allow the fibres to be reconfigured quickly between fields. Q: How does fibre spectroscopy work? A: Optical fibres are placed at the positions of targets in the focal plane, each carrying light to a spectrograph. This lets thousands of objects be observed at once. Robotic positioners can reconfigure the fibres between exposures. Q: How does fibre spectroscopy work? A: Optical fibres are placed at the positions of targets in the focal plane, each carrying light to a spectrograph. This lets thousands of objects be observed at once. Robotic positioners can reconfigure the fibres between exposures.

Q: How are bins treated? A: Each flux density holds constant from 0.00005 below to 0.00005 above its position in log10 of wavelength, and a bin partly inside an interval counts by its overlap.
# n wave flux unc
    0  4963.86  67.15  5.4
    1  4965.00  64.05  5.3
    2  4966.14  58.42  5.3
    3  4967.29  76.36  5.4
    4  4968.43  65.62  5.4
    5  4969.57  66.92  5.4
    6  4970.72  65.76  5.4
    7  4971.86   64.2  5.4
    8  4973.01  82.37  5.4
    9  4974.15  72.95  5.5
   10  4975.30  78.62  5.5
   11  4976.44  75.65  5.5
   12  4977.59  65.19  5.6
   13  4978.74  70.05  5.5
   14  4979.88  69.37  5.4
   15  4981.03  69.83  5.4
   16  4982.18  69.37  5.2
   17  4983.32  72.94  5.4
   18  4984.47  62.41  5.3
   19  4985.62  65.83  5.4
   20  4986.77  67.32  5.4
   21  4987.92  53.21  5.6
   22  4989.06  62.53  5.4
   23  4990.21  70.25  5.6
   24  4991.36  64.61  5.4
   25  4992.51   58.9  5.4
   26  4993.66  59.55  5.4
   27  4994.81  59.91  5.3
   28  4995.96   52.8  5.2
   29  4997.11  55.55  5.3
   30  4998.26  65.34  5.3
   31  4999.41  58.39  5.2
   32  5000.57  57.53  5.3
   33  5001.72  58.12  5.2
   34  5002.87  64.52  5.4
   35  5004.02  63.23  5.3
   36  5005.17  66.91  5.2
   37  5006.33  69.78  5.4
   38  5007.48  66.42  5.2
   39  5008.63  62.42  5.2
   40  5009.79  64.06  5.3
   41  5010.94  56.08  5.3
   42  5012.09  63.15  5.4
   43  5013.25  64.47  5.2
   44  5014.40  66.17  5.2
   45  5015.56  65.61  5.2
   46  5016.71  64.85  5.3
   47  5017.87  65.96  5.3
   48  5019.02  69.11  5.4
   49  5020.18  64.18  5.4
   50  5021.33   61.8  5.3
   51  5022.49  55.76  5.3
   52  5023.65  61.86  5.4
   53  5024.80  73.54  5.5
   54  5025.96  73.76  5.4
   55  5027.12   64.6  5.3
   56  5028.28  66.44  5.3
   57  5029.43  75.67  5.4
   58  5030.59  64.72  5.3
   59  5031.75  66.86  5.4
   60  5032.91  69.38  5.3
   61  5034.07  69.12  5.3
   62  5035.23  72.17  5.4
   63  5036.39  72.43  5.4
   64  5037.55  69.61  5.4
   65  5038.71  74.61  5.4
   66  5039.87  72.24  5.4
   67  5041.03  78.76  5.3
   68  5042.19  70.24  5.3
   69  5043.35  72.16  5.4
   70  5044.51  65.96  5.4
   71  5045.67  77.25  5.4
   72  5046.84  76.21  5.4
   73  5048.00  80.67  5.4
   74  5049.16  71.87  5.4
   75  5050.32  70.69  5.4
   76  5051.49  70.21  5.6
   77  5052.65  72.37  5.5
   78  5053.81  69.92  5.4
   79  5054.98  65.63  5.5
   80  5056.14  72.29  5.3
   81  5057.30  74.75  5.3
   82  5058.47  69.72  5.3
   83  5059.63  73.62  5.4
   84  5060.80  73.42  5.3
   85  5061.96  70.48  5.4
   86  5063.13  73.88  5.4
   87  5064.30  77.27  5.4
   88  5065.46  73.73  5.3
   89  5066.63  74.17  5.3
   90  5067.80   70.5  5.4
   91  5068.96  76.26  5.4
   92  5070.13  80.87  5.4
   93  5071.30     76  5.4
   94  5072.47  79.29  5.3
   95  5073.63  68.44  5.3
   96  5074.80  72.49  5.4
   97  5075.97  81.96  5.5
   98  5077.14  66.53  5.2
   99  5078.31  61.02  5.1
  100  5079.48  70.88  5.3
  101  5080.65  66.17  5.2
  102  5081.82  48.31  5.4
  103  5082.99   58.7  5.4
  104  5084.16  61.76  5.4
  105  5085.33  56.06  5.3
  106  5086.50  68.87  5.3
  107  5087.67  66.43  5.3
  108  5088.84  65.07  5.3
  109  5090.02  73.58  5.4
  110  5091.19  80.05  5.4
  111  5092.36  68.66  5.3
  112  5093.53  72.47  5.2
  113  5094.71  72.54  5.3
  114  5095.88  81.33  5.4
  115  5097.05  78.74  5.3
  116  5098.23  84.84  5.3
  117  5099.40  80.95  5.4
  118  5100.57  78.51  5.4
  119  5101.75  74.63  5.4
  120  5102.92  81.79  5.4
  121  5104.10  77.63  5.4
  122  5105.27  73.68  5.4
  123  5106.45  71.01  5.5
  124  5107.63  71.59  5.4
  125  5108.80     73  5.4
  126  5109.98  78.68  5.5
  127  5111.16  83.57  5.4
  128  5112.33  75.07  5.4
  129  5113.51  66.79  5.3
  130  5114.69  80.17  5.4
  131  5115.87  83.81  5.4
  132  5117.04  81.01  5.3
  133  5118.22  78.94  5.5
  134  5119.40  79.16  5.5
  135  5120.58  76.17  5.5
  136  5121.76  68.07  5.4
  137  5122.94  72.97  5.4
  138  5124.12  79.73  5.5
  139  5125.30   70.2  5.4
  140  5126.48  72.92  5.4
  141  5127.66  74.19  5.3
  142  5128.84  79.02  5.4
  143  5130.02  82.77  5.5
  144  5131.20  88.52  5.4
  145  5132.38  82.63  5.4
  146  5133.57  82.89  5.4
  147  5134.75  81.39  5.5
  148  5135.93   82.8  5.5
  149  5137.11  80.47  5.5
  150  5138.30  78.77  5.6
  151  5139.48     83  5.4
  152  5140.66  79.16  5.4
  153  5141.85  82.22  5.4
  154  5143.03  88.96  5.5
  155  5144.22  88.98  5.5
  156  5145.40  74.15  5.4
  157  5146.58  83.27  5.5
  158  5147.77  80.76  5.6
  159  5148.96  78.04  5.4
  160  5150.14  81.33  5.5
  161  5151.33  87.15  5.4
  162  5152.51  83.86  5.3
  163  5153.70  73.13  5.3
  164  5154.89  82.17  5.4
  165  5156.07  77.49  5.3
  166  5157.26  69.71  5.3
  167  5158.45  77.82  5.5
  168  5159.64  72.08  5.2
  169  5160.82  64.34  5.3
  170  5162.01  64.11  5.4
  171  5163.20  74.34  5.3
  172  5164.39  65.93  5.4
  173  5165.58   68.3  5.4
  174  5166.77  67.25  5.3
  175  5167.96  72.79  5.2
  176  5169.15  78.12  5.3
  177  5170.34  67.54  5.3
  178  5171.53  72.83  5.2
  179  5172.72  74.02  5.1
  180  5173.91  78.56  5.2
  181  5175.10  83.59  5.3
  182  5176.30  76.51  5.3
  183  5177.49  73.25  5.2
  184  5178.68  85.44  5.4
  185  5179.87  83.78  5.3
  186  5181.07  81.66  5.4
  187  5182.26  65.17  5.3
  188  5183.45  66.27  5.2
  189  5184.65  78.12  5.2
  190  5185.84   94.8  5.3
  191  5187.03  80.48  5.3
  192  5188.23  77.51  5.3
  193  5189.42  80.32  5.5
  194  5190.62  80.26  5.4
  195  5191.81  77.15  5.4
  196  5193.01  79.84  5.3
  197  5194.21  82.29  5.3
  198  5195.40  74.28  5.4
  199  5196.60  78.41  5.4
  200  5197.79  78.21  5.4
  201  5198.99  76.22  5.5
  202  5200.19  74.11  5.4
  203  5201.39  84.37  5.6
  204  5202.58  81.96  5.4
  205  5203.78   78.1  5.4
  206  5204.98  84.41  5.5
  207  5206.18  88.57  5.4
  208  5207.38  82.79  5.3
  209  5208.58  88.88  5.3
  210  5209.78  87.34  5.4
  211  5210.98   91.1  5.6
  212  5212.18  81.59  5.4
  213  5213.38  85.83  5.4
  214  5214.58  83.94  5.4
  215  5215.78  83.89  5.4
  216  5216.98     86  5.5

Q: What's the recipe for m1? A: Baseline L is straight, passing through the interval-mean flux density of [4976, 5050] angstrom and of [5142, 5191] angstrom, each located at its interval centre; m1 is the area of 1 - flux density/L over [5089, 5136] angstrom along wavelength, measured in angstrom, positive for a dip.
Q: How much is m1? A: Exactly -2.52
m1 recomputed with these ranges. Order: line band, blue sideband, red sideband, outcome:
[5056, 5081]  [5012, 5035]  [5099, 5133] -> -0.5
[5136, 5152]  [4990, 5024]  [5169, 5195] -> -1.6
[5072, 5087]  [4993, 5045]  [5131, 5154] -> 1.5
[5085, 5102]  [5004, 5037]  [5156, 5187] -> -0.9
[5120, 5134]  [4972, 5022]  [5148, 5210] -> -0.7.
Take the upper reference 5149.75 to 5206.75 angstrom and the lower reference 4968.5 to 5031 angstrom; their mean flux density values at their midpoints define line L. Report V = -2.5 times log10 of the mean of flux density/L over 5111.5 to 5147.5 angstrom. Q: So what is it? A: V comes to -0.08 mag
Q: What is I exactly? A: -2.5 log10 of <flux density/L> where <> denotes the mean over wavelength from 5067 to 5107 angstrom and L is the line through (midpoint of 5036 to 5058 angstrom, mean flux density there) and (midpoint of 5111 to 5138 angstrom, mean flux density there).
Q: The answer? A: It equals 0.05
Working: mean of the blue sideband 72.5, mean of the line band 72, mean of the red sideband 78.3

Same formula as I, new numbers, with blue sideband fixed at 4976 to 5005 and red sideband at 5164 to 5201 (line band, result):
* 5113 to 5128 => -0.05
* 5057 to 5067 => -0.07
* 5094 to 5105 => -0.11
